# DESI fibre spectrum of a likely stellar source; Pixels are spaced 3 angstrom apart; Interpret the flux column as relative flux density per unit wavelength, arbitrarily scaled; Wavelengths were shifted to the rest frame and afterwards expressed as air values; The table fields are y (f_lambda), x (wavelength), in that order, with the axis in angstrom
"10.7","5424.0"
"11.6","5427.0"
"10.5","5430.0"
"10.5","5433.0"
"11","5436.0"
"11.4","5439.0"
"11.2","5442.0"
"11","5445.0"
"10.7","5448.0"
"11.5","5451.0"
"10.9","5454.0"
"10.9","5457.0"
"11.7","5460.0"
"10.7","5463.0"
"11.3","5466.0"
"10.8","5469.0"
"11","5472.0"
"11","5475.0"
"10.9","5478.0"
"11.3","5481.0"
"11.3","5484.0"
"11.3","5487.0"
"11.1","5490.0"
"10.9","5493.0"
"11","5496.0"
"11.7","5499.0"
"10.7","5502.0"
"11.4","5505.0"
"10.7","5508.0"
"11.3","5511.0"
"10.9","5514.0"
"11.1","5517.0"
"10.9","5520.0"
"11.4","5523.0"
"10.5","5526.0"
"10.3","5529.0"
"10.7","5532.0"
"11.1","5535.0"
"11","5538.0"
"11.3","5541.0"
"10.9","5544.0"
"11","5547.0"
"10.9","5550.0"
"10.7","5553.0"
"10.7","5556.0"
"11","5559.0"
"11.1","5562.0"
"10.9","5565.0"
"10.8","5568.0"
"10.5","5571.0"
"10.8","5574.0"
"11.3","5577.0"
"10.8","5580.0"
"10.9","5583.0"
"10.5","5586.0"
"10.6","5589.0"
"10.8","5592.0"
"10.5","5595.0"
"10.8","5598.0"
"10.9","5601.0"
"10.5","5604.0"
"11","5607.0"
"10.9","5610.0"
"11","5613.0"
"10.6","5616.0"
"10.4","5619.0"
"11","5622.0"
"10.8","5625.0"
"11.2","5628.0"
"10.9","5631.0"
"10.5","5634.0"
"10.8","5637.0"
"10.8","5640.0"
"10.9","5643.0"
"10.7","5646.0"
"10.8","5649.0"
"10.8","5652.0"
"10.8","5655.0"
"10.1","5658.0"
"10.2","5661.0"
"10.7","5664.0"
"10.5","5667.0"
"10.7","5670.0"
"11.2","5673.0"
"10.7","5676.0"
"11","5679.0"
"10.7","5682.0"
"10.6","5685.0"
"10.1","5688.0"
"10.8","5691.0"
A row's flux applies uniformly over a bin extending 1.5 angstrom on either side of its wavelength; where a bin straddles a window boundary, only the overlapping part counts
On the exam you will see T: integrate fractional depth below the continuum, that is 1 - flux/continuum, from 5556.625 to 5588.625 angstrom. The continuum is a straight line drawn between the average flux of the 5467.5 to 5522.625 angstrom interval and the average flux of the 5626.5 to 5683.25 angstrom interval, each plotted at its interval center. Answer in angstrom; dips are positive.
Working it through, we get 0.2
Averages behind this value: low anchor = 11.1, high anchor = 10.7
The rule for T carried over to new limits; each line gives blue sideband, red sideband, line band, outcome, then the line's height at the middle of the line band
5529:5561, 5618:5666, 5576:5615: 0.0 angstrom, 10.8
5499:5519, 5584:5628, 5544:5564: 0.0 angstrom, 10.9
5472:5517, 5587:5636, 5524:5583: 0.4 angstrom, 10.9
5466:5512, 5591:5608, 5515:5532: 0.2 angstrom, 11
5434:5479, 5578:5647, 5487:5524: -0.4 angstrom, 11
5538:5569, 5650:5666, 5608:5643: -0.5 angstrom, 10.7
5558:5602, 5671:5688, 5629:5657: 0.0 angstrom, 10.8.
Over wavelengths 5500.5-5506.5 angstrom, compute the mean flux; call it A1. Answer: 11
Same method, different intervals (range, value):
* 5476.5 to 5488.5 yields 11.2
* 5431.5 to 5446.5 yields 11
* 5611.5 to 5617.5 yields 10.8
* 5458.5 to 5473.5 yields 11.1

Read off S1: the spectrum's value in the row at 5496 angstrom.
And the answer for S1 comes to 11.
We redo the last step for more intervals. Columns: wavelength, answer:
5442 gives 11.2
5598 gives 10.8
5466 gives 11.3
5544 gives 10.9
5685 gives 10.6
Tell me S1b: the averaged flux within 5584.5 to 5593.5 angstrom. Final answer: 10.6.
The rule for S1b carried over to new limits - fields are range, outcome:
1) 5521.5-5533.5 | 10.7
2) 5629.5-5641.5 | 10.8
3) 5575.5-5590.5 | 10.8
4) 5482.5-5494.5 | 11.2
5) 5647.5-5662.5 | 10.5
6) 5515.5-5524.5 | 11.1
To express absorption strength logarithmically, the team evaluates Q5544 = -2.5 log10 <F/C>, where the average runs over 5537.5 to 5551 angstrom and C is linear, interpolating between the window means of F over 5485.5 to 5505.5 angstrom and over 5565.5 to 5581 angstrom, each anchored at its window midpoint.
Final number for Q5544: -0.01 mag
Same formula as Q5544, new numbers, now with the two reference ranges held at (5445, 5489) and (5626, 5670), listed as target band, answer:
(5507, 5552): 0.00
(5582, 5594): 0.01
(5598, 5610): 0.00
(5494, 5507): -0.01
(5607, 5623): 0.00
